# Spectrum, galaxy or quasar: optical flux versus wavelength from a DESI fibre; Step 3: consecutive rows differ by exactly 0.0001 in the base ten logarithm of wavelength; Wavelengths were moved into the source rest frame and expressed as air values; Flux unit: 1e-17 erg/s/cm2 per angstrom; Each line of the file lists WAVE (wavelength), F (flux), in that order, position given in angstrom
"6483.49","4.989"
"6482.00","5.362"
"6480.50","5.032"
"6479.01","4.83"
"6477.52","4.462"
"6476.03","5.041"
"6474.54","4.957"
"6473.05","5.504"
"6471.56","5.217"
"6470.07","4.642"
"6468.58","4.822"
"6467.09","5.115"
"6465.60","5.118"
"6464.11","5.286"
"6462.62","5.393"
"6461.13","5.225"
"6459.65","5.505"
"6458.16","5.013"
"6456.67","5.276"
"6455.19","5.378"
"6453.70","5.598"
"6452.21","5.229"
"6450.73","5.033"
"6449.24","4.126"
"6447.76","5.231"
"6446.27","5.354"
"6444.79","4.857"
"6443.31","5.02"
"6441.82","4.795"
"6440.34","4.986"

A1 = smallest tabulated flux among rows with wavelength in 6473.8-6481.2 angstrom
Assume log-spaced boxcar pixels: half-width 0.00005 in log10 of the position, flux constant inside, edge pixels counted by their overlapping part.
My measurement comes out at 4.462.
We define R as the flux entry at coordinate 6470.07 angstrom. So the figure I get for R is 4.642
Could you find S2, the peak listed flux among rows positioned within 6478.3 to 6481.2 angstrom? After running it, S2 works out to 5.032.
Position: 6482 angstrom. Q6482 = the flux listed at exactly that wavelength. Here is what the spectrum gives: 5.362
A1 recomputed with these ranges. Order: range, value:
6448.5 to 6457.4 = 4.126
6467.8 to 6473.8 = 4.642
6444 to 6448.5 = 4.857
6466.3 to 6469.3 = 4.822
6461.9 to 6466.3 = 5.118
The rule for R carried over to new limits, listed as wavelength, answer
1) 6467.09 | 5.115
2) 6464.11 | 5.286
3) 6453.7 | 5.598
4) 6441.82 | 4.795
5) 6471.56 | 5.217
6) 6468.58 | 4.822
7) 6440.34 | 4.986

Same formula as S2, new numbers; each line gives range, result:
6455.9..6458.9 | 5.276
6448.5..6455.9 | 5.598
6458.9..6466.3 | 5.505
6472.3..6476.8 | 5.504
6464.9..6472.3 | 5.217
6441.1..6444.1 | 5.02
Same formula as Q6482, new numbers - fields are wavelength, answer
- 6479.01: 4.83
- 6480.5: 5.032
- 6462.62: 5.393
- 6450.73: 5.033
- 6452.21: 5.229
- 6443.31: 5.02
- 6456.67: 5.276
